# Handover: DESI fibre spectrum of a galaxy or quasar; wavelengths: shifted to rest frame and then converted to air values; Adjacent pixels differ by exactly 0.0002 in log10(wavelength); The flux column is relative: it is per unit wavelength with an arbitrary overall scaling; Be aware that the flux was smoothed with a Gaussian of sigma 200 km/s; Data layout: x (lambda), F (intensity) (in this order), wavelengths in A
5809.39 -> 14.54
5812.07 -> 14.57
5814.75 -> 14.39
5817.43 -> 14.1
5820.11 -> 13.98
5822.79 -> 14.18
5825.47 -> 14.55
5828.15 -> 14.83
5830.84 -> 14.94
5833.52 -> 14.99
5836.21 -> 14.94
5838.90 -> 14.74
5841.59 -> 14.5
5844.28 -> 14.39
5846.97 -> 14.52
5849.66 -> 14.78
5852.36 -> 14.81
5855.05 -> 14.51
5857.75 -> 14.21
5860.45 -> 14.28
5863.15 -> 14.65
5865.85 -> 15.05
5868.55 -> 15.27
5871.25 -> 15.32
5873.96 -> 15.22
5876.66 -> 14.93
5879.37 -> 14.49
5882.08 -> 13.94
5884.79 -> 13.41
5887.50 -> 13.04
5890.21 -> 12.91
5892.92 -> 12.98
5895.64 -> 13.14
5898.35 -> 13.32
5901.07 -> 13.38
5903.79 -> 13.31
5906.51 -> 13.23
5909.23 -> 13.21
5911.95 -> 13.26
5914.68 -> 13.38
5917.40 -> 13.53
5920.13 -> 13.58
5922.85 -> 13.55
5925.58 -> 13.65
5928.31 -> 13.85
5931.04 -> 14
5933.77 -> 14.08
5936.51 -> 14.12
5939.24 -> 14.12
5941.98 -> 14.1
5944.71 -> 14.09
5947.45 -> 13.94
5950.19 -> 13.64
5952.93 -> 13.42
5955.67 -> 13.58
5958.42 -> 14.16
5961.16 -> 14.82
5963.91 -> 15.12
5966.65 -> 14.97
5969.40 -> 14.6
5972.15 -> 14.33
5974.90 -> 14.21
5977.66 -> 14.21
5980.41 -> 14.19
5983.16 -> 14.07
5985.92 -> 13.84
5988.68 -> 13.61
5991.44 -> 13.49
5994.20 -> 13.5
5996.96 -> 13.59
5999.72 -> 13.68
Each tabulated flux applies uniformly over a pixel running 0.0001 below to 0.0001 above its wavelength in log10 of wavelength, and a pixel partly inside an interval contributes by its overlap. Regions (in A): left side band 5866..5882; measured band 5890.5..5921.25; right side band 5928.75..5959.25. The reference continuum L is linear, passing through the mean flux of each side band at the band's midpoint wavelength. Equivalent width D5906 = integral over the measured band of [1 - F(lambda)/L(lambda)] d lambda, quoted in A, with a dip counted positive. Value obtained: 2.5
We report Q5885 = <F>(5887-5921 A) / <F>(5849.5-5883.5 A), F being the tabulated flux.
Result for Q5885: 0.9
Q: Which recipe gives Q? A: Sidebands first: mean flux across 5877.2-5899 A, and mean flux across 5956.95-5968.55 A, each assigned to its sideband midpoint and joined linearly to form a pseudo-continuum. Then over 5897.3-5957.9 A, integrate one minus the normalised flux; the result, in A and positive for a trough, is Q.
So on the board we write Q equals 2.1 A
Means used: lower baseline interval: 13.5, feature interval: 13.7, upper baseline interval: 14.7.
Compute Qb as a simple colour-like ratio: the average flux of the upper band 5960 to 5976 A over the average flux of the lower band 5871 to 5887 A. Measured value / 1.02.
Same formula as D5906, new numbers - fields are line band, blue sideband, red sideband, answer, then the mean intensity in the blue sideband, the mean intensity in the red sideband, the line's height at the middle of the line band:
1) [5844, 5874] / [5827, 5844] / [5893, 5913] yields -1.0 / 14.8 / 13.2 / 14.3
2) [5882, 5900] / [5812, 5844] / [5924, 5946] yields 1.3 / 14.6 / 14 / 14.2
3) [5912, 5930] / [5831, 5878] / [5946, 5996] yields 1.0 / 14.8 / 14.1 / 14.4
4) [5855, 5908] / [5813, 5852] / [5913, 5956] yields 0.7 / 14.6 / 13.8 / 14.2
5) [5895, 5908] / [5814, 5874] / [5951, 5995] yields 1.0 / 14.6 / 14.1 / 14.4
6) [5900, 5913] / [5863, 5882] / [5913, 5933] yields 0.7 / 14.9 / 13.7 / 14.1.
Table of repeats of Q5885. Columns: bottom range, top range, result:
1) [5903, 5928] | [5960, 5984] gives 1.08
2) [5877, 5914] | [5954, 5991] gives 1.06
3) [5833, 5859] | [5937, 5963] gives 0.96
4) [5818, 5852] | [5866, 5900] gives 0.96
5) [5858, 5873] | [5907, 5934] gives 0.91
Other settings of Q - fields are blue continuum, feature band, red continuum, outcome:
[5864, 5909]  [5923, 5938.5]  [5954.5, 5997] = 0.1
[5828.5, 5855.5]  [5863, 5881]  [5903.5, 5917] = -1.2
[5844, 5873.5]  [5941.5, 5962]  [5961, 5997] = 0.5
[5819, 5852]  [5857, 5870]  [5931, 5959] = -0.2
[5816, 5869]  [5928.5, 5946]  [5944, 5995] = 0.2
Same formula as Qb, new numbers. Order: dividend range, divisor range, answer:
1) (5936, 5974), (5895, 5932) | 1.06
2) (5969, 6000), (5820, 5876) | 0.95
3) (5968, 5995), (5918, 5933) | 1.02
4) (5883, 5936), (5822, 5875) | 0.91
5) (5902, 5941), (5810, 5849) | 0.94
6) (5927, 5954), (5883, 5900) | 1.06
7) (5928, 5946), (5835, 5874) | 0.95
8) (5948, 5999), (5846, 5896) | 0.98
